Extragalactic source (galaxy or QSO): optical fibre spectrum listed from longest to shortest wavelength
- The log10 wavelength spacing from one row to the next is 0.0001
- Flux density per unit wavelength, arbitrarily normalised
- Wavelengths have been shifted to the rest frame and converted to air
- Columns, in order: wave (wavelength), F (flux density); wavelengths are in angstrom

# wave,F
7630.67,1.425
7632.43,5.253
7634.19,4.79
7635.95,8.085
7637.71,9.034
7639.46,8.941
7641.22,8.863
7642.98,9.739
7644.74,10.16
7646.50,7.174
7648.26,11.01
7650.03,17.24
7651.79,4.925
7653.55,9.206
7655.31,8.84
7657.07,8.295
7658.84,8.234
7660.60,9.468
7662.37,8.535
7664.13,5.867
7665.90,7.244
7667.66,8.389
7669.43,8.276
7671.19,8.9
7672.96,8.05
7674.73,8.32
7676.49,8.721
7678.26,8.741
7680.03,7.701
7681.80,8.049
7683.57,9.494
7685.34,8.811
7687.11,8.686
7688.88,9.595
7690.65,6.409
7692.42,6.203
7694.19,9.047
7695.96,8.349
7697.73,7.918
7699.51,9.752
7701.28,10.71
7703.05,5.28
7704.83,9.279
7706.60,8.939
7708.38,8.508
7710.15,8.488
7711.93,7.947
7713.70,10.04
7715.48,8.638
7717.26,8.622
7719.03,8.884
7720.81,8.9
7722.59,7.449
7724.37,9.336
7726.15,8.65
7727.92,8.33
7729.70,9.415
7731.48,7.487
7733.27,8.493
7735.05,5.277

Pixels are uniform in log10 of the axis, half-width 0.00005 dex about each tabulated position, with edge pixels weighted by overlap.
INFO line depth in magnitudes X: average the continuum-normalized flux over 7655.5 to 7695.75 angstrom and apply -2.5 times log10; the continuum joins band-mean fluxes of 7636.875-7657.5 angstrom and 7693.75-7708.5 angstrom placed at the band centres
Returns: 0.10 mag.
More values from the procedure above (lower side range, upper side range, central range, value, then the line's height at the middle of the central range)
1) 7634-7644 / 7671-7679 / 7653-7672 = 0.030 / 8.51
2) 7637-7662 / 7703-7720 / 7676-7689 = 0.036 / 8.96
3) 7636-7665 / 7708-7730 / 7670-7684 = 0.058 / 8.93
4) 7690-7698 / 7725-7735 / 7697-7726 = -0.100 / 7.91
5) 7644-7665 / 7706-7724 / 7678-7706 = 0.055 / 8.81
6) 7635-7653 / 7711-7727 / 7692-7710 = 0.055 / 8.9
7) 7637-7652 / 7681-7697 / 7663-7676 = 0.139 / 9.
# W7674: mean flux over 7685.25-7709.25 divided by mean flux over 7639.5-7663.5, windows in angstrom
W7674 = 0.90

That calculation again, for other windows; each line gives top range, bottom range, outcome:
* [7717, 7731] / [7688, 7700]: 1.07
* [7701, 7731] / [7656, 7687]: 1.04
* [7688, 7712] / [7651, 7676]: 1.03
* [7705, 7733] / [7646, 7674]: 0.99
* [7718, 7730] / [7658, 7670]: 1.09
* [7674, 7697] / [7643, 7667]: 0.93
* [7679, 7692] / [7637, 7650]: 0.85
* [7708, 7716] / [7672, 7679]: 1.03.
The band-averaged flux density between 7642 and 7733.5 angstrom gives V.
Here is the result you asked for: 8.63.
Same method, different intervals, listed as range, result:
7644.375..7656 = 9.79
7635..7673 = 8.85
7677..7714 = 8.45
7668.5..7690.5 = 8.54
